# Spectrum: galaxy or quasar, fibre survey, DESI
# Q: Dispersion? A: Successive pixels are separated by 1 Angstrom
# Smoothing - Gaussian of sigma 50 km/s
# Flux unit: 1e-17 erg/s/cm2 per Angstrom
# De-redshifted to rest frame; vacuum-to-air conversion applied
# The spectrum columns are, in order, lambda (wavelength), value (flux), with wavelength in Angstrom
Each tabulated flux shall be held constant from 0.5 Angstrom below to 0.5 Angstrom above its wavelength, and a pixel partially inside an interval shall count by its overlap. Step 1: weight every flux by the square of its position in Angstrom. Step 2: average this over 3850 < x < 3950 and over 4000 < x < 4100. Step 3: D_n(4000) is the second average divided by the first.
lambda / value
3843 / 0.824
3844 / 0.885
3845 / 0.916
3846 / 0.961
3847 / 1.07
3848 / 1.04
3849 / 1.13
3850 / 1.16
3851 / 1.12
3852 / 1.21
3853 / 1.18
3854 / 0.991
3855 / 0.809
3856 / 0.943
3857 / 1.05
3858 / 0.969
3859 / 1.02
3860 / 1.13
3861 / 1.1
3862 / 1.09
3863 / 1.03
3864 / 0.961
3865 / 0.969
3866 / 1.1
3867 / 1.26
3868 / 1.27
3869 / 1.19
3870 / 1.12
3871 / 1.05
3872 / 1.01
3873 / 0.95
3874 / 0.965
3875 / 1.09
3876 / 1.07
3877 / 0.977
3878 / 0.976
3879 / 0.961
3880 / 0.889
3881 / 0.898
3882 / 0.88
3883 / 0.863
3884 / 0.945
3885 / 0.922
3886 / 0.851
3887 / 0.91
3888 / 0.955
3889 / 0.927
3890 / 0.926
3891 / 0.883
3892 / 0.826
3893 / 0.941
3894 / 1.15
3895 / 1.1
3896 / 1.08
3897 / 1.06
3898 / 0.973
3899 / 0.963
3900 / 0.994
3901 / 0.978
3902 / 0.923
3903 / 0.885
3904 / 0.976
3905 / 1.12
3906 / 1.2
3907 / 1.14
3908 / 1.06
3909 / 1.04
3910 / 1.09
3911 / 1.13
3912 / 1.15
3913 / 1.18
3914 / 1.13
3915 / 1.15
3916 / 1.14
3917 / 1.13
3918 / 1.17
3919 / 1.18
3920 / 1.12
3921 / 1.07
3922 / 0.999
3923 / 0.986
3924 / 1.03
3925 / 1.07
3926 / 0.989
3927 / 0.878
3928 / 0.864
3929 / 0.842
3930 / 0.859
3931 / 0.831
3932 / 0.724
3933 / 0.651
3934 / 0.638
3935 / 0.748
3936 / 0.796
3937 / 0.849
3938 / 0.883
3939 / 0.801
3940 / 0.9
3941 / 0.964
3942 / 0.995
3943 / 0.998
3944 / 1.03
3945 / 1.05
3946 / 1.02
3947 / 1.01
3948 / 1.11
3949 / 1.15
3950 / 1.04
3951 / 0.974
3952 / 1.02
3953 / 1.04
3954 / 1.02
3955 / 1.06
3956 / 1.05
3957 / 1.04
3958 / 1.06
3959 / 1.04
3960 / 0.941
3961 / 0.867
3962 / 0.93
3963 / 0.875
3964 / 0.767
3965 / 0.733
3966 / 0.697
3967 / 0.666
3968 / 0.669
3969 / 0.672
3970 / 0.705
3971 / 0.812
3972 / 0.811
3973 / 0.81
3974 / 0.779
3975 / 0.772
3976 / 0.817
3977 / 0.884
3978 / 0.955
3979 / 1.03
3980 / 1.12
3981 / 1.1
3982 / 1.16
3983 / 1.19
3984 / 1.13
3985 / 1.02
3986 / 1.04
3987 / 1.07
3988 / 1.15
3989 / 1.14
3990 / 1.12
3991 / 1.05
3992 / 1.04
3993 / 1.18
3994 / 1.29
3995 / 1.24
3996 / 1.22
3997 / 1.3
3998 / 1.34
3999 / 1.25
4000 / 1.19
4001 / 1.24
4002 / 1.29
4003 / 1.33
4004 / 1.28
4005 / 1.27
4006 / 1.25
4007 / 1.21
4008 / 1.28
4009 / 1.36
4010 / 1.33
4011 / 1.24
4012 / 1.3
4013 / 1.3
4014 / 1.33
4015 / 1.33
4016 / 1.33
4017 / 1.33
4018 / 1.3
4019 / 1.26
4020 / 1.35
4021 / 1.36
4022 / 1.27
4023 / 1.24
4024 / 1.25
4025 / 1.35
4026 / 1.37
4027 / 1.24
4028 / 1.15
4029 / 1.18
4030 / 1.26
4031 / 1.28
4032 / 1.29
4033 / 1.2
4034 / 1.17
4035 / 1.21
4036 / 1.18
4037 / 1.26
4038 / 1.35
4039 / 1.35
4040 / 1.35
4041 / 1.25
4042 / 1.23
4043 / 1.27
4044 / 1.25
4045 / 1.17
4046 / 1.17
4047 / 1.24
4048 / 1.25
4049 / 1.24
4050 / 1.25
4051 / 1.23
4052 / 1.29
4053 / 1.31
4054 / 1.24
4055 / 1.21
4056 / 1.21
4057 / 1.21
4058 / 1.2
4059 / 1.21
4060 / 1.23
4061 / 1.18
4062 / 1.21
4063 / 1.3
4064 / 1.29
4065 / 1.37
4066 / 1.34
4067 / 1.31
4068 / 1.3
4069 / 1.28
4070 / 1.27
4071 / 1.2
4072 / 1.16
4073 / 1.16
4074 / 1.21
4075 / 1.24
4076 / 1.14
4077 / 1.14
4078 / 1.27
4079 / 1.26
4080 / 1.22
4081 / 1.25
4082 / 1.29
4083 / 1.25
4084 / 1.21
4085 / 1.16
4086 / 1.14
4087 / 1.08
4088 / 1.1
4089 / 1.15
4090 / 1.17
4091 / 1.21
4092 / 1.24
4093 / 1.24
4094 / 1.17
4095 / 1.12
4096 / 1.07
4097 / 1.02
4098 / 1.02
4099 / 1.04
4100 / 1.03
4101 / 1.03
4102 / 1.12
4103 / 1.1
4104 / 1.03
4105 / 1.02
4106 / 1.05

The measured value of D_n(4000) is 1.33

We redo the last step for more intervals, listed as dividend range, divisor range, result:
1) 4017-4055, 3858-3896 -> 1.36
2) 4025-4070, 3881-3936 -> 1.37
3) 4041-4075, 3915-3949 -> 1.39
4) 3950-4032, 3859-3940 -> 1.17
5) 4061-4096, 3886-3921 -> 1.27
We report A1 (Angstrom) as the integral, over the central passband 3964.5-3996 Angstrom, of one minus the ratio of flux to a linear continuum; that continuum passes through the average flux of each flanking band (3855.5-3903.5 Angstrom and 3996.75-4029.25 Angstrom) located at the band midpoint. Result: 6.5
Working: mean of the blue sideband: 0.999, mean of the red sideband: 1.29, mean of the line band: 0.967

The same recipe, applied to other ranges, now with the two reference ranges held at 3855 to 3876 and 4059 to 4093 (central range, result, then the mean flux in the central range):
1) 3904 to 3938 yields 3.19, 0.997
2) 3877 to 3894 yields 2.45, 0.919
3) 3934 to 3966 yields 4.92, 0.951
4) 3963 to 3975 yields 4.14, 0.745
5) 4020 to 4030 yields -0.76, 1.27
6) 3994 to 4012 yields -1.67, 1.27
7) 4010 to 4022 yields -1.38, 1.31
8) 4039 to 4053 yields -0.62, 1.25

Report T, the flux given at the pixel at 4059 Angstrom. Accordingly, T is 1.21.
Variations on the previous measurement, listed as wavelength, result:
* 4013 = 1.3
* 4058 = 1.2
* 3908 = 1.06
